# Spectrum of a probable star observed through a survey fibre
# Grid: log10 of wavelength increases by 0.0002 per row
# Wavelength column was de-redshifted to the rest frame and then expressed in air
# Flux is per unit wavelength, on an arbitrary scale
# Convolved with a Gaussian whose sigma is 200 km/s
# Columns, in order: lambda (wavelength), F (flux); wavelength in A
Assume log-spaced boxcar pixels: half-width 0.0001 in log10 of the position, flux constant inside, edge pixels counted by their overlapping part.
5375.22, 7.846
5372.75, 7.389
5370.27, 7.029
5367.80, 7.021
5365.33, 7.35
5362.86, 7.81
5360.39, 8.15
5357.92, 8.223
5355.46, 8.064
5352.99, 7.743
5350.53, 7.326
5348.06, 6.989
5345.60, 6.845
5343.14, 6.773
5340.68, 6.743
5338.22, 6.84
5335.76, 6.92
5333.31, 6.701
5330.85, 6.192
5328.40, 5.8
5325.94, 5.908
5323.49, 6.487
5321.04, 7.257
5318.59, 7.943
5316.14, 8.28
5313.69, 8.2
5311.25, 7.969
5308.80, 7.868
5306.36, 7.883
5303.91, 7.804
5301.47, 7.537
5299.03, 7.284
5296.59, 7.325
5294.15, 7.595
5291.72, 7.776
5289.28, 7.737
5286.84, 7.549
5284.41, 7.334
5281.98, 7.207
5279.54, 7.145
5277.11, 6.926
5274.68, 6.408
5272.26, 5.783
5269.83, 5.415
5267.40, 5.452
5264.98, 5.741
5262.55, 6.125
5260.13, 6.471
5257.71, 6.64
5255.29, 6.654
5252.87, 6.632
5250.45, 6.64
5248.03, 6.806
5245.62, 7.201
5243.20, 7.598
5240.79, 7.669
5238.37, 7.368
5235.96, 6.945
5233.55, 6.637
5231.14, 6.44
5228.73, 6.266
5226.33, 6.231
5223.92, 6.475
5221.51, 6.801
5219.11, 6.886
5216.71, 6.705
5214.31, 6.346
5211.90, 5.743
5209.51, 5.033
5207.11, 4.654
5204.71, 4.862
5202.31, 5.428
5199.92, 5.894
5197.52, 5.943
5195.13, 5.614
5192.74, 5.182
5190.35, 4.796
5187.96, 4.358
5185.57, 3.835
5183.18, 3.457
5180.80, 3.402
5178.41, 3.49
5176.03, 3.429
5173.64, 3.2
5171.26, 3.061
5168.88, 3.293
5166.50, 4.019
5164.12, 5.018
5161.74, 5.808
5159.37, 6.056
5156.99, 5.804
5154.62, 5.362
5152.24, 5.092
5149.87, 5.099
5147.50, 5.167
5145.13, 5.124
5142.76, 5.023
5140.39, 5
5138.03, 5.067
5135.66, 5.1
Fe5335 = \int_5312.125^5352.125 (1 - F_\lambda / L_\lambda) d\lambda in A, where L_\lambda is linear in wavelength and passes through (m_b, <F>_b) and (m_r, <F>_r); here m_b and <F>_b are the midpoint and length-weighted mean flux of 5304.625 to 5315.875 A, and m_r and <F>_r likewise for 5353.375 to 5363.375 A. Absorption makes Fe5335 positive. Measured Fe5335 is 5.3 A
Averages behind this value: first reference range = 8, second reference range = 8.05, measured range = 6.97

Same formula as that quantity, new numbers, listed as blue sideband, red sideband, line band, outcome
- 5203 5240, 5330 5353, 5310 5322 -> -2.1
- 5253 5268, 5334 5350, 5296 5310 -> -2.3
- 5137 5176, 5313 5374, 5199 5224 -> -1.7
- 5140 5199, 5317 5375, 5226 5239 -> -2.6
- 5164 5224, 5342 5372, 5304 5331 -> -2.0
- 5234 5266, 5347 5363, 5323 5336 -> 2.2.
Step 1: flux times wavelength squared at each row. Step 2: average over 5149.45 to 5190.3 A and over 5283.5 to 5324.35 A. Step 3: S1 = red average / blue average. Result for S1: 1.86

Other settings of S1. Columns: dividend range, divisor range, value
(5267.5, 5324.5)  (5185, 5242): 1.27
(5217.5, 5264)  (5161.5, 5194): 1.74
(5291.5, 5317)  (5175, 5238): 1.48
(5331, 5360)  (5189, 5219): 1.36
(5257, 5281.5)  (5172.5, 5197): 1.56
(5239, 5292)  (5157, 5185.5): 1.72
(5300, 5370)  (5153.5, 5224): 1.55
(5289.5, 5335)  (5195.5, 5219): 1.34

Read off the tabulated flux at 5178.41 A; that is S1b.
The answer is 3.49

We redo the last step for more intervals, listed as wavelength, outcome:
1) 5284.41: 7.334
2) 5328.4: 5.8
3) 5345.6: 6.845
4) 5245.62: 7.201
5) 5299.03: 7.284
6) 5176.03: 3.429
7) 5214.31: 6.346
